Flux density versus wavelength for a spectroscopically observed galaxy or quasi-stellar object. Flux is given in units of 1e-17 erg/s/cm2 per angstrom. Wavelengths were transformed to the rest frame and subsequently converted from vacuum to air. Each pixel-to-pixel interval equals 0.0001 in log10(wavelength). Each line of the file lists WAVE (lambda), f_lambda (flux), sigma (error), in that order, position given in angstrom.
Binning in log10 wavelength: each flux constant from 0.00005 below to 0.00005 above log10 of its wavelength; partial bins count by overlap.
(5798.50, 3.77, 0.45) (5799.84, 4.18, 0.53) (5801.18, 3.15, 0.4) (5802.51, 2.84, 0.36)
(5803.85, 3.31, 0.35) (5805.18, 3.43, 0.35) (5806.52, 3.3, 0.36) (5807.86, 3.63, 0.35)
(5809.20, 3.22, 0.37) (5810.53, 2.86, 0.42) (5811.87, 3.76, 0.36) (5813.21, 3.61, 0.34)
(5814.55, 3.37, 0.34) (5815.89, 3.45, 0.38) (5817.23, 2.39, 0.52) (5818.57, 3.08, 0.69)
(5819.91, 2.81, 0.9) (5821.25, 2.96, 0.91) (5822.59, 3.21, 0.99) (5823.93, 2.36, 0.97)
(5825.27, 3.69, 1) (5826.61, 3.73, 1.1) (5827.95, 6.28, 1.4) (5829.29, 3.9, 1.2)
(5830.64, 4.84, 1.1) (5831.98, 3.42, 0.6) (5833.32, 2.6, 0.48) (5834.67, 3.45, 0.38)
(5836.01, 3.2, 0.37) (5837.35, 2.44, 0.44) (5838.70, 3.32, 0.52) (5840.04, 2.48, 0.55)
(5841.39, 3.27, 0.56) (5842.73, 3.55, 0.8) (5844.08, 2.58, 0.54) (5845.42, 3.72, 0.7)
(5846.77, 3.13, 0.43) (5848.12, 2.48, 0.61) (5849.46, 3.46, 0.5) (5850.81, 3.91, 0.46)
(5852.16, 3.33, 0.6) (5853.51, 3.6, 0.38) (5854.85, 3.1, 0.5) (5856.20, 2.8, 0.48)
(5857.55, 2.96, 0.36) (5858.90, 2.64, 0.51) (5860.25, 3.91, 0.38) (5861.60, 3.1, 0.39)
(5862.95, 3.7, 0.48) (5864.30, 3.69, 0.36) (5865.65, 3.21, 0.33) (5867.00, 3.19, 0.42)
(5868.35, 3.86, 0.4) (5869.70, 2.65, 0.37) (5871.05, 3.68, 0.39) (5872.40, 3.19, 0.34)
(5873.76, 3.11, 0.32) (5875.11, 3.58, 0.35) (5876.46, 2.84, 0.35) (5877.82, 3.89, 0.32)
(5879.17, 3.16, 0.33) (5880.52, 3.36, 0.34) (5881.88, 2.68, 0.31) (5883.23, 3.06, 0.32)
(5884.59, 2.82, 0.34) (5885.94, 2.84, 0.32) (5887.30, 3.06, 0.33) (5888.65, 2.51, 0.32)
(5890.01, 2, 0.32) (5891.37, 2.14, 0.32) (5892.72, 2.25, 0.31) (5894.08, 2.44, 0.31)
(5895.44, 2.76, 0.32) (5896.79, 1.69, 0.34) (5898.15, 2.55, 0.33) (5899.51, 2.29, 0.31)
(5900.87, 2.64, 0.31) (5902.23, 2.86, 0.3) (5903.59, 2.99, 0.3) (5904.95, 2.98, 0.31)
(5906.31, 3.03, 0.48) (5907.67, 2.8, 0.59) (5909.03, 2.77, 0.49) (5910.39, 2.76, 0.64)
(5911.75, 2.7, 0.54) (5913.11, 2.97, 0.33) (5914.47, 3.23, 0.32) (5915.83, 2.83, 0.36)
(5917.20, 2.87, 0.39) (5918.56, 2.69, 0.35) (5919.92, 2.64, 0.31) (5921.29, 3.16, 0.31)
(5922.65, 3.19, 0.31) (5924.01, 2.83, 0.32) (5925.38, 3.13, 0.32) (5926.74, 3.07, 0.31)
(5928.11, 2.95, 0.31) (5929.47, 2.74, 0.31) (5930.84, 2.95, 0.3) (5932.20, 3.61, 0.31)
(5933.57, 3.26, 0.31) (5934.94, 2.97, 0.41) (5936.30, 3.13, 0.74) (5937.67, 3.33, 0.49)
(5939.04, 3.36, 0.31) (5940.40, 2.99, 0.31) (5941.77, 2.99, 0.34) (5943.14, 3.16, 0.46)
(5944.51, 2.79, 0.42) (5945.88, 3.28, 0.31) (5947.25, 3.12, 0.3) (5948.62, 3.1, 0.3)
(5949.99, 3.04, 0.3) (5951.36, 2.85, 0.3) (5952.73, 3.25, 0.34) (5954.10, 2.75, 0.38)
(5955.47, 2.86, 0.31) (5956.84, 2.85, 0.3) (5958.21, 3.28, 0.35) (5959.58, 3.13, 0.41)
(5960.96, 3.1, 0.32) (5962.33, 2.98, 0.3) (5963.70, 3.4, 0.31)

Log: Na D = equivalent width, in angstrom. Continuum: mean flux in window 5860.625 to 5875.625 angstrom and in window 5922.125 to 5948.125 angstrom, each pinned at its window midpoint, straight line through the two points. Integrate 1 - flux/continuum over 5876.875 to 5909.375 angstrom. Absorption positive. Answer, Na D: 5.3 angstrom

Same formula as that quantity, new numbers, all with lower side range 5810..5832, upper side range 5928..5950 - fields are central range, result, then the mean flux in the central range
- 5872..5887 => 0.8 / 3.13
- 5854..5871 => 0.6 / 3.26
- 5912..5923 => 0.9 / 2.93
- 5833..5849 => 1.9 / 3.03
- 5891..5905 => 3.3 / 2.5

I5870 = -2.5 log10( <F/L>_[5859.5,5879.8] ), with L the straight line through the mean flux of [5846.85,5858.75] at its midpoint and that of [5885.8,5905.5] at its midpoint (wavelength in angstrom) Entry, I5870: -0.16 mag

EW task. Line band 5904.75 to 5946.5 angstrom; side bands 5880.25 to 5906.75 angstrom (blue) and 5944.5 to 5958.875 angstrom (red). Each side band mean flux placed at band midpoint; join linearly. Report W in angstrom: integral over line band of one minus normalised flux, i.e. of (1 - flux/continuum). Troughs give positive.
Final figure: -2.3 angstrom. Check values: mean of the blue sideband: 2.63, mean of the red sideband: 3.03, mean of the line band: 3.01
